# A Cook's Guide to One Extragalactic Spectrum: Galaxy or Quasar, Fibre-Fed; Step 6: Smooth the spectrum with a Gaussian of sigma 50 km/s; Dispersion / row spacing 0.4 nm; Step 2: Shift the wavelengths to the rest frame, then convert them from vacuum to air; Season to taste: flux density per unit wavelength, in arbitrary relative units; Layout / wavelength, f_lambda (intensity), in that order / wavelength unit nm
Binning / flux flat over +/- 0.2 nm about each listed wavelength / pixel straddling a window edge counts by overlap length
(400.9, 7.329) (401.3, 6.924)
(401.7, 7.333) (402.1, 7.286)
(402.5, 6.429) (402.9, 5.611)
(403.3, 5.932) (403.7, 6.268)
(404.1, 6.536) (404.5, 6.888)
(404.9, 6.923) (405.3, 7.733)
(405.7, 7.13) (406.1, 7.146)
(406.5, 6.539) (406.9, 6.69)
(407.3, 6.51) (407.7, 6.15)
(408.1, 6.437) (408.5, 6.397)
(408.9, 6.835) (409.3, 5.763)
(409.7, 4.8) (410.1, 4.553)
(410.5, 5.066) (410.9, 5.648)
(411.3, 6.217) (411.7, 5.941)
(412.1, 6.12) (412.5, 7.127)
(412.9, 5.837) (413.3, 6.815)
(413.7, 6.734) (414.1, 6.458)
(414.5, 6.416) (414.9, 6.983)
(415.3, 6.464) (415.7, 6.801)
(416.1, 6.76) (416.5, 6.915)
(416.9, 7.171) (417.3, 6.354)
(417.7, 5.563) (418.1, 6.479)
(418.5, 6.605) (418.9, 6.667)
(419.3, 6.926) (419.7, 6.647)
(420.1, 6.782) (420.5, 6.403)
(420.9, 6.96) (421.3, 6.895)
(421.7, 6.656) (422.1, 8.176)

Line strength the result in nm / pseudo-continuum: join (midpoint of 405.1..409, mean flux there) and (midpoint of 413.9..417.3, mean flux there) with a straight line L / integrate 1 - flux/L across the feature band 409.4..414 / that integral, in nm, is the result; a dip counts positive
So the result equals 0.57 nm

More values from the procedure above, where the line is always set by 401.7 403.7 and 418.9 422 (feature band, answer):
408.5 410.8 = 0.37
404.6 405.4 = -0.09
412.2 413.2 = 0.02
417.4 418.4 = 0.09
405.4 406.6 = -0.10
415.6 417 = -0.04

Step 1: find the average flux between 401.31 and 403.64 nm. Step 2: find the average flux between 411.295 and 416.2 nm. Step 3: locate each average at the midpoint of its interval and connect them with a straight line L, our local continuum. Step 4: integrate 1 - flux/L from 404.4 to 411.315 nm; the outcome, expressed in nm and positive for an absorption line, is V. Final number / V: 0.25 nm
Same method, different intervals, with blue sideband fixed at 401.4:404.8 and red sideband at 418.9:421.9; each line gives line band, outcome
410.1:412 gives 0.294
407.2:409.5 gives 0.095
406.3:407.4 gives 0.002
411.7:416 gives 0.081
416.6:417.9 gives 0.059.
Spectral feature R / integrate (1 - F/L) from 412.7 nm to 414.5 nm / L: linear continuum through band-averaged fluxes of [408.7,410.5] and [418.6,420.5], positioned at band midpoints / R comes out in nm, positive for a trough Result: -0.15 nm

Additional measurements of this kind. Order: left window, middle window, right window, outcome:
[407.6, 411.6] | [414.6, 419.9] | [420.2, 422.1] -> -0.106 nm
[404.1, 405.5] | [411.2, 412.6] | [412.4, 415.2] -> 0.083 nm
